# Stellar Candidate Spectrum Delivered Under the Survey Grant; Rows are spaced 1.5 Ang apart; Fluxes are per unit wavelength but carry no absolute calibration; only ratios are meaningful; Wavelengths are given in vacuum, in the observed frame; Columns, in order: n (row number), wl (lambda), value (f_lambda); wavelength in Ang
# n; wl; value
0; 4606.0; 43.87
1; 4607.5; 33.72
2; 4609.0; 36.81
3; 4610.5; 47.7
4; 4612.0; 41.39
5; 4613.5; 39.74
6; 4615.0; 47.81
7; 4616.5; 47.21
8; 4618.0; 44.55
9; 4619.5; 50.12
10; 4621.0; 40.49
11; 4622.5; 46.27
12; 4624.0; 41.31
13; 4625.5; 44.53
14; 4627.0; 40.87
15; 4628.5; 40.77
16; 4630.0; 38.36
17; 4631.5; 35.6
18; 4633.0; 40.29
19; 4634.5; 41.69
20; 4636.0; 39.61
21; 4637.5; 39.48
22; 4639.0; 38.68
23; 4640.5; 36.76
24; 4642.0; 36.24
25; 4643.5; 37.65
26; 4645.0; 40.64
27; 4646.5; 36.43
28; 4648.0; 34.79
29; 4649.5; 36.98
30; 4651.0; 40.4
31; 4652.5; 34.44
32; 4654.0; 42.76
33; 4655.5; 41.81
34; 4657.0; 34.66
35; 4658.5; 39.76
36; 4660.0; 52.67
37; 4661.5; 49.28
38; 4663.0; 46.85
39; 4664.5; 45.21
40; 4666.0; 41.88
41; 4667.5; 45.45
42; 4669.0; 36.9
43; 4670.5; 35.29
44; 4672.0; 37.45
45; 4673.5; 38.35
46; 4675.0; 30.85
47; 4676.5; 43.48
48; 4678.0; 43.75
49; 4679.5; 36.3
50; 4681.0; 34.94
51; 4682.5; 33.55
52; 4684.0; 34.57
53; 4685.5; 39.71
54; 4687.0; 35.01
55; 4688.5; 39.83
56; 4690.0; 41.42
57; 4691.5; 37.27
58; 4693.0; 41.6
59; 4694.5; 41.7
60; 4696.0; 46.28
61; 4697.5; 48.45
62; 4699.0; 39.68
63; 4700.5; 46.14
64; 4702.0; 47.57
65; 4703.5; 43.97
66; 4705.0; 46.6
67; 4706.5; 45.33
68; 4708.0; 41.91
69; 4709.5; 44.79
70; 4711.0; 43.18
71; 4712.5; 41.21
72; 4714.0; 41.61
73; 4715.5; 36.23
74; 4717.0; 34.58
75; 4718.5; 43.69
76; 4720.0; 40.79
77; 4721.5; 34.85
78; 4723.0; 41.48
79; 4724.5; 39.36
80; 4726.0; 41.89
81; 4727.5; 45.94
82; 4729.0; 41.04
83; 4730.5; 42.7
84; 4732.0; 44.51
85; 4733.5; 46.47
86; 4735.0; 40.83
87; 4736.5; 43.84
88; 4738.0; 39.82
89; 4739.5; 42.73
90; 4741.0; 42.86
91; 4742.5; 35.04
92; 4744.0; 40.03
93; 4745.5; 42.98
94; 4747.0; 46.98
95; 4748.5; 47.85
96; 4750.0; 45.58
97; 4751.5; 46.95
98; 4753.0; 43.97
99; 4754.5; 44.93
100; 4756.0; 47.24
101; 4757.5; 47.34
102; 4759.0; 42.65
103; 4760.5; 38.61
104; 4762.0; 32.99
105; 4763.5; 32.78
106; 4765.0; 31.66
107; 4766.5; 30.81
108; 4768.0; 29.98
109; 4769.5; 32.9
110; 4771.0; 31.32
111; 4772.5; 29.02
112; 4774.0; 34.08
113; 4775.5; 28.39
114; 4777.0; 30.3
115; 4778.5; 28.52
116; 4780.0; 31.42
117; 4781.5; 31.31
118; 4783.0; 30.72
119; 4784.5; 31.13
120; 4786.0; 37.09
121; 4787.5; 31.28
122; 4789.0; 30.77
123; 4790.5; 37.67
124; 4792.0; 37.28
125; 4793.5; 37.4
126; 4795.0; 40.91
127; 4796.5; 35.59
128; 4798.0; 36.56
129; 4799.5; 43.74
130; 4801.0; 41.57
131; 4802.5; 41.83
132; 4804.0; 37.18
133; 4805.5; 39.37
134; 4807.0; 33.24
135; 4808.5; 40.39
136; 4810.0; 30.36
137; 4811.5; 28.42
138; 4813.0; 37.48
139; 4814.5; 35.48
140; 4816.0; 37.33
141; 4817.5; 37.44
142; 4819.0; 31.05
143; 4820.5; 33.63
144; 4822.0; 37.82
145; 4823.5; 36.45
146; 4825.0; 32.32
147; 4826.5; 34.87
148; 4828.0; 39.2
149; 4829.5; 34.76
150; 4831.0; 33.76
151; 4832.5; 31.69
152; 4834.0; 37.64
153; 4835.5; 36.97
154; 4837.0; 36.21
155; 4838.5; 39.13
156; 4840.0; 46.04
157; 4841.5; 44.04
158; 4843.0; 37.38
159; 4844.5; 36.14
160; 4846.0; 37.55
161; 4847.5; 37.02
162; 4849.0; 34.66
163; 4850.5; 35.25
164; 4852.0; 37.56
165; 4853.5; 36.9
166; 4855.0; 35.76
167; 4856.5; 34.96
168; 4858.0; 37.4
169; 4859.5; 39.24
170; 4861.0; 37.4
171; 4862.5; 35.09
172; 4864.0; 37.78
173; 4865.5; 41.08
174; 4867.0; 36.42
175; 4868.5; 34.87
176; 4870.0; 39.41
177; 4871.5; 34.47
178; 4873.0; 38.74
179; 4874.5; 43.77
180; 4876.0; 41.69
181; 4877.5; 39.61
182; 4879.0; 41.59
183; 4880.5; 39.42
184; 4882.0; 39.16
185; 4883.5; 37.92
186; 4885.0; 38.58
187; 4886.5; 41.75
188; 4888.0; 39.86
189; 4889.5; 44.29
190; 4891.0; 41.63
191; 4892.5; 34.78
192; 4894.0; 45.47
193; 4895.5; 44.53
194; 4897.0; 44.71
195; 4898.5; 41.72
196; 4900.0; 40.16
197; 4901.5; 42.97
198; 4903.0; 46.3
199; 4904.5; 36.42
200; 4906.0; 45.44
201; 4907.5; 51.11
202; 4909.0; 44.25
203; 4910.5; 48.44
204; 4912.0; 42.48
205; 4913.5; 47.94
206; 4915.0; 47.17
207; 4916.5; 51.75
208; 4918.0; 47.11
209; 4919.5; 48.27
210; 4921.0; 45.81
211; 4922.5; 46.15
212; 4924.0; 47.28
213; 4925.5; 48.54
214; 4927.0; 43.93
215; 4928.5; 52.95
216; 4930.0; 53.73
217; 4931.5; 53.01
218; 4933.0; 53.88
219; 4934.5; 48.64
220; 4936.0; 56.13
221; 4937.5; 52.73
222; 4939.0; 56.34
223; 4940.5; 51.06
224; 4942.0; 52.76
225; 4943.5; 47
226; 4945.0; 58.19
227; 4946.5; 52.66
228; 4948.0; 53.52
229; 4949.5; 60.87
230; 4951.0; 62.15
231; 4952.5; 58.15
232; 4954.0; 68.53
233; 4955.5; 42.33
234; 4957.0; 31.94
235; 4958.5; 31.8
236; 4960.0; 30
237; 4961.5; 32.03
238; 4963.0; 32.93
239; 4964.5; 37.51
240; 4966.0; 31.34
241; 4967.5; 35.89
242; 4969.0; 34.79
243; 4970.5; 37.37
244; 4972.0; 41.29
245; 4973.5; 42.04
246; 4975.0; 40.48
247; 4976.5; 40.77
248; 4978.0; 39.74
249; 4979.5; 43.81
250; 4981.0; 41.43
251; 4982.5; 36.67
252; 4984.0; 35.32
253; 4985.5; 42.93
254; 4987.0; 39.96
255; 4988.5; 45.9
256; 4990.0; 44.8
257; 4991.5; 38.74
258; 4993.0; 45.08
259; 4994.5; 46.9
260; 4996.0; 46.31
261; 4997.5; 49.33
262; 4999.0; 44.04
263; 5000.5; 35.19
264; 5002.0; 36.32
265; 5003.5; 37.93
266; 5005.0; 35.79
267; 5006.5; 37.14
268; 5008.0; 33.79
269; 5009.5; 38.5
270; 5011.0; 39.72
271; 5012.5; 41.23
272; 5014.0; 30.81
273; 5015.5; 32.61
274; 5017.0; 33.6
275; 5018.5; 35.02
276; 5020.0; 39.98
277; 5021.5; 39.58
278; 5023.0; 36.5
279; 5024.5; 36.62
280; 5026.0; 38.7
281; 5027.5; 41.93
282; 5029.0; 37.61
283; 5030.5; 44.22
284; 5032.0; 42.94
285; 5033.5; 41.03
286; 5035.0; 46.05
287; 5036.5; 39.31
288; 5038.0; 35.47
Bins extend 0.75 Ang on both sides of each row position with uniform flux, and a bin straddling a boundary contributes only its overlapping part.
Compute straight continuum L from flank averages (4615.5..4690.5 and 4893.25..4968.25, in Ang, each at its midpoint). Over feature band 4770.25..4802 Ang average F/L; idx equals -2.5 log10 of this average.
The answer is 0.26 mag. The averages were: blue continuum 40.1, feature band 34.2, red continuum 46.9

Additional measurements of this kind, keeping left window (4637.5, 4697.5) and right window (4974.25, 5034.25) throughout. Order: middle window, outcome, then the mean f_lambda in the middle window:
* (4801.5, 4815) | 0.103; 36.1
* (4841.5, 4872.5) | 0.076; 37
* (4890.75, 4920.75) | -0.129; 44.7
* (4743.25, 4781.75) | 0.064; 37.4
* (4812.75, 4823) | 0.115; 35.7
